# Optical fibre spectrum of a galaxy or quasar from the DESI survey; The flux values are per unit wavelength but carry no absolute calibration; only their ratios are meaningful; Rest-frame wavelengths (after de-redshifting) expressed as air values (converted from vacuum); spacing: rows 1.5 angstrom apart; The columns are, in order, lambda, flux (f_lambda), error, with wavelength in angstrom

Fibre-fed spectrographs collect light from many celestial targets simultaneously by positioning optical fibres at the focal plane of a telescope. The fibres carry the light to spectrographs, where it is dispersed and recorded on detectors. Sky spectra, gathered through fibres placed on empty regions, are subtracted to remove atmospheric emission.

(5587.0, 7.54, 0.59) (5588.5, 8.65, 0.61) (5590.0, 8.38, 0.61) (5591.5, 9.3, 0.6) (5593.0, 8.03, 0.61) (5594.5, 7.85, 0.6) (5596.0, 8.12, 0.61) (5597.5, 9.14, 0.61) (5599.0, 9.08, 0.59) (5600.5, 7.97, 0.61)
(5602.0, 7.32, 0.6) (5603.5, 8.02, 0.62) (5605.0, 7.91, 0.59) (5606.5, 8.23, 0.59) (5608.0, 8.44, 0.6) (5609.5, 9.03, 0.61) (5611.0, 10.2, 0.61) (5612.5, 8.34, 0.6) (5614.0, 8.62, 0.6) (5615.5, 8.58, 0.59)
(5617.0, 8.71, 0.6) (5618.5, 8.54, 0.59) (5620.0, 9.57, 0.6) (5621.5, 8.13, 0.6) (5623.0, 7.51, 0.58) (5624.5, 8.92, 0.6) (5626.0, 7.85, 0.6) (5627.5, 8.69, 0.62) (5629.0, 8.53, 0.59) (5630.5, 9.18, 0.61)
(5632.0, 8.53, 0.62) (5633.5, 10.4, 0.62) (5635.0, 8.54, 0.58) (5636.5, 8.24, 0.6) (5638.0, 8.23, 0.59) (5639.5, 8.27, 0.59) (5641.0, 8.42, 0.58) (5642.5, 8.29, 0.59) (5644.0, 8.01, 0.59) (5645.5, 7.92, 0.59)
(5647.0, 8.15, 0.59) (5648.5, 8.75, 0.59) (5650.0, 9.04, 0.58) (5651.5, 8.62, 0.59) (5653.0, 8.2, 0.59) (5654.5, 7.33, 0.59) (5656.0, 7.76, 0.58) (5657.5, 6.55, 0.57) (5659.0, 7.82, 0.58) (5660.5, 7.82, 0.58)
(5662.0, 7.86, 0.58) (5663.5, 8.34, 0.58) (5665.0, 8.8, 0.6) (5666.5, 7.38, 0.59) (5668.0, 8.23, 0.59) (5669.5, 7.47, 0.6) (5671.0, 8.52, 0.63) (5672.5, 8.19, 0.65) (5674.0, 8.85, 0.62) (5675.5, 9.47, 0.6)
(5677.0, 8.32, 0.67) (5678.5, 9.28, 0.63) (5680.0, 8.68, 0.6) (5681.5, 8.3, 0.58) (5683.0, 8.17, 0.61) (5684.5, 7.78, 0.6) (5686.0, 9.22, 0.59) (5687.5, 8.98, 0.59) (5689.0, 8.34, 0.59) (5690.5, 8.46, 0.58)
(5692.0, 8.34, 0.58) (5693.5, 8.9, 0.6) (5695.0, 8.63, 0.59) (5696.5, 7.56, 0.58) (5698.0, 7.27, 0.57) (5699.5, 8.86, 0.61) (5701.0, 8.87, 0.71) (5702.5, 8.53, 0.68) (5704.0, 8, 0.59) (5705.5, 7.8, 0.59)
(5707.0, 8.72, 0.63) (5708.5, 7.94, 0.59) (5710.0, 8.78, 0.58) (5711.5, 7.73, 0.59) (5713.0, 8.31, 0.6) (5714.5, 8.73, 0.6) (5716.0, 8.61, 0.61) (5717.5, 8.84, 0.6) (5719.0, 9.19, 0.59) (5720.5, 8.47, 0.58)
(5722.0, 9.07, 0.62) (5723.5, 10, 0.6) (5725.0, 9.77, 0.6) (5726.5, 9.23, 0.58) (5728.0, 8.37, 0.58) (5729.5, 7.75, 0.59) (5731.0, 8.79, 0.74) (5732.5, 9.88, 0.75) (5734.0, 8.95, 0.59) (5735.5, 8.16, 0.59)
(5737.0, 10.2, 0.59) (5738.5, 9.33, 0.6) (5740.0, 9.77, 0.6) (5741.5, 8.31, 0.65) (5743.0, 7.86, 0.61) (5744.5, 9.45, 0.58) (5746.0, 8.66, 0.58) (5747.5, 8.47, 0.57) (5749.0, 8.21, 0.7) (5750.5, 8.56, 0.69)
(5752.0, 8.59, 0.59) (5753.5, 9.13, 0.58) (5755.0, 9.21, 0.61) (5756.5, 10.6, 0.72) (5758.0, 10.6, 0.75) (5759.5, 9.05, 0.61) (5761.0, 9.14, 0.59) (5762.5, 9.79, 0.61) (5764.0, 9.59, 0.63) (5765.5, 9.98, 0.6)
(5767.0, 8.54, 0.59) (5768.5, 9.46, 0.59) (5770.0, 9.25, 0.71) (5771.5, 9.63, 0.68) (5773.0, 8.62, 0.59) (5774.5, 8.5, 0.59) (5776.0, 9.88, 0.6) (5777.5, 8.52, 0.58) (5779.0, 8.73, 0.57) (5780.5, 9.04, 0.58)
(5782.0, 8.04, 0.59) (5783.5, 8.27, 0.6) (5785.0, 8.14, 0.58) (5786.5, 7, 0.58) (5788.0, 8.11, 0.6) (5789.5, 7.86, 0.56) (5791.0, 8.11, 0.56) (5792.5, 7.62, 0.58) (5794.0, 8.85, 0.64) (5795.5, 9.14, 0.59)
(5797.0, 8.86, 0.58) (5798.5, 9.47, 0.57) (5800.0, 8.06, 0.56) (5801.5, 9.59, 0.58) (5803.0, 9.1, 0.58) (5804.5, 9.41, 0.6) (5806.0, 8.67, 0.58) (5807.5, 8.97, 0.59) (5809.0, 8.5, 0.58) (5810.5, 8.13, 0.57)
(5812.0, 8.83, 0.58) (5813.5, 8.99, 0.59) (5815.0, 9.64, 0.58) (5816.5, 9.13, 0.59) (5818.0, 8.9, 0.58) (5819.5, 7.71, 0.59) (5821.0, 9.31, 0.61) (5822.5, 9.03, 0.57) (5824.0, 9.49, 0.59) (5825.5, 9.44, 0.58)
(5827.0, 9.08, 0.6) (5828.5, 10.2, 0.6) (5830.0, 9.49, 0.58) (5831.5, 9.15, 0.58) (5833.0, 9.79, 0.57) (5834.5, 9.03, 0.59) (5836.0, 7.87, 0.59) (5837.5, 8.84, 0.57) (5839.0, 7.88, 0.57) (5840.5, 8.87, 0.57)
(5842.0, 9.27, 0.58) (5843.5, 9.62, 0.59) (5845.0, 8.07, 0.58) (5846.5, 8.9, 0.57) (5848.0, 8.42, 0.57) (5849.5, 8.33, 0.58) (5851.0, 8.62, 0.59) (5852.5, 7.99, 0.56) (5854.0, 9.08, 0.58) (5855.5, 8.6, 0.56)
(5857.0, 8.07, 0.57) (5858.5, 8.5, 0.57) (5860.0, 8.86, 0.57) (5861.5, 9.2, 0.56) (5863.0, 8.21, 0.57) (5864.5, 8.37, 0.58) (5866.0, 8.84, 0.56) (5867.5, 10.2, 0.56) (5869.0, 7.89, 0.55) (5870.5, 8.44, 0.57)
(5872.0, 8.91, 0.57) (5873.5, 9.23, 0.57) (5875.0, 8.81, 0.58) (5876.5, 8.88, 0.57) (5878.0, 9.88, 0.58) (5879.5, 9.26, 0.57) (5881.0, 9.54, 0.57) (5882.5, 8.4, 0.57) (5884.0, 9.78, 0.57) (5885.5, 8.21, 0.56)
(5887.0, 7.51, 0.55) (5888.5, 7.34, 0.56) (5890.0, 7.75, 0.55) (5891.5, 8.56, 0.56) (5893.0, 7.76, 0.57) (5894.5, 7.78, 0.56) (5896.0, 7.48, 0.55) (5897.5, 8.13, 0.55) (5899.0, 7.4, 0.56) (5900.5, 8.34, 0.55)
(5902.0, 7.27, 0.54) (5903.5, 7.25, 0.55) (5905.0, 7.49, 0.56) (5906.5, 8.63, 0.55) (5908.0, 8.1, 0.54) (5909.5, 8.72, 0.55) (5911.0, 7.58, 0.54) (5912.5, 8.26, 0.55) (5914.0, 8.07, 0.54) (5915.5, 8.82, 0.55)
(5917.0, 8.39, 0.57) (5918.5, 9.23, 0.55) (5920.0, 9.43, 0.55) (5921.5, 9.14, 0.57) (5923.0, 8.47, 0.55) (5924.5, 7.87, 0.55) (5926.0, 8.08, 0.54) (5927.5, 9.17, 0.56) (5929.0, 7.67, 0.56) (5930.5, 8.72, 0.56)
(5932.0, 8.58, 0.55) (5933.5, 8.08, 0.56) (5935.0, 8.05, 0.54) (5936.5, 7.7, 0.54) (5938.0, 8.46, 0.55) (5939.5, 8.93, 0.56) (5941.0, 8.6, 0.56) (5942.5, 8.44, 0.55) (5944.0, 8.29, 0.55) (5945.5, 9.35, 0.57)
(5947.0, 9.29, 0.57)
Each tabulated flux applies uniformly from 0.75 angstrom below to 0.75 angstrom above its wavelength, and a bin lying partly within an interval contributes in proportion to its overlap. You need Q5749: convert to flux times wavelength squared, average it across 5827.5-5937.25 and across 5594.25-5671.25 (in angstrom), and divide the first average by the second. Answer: 1.11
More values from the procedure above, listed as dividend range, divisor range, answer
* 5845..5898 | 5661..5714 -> 1.09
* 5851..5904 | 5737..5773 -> 0.96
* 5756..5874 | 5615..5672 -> 1.13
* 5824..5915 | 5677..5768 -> 1.02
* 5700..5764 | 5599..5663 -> 1.10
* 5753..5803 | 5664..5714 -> 1.10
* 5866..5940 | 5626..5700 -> 1.09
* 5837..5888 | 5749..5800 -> 1.01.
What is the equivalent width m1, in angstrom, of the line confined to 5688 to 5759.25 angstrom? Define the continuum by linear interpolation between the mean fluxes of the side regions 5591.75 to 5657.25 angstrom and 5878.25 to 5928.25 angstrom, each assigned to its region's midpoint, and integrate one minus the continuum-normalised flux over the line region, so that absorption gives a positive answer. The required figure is -3.2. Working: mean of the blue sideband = 8.44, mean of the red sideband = 8.3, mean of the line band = 8.76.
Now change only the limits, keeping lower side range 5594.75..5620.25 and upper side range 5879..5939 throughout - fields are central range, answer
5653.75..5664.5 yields 1.05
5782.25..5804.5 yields -0.26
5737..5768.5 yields -2.88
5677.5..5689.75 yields -0.17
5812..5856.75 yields -3.12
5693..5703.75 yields 0.14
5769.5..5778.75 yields -0.72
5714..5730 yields -0.94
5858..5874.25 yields -0.96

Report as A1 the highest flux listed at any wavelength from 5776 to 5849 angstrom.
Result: 10.2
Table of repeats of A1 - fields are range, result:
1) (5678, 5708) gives 9.28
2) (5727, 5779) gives 10.6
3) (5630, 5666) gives 10.4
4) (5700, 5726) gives 10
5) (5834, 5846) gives 9.62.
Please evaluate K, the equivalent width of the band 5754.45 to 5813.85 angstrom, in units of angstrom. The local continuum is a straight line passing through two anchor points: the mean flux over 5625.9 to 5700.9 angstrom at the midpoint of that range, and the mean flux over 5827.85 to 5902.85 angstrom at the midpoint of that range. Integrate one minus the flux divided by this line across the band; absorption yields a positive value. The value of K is -2.70 angstrom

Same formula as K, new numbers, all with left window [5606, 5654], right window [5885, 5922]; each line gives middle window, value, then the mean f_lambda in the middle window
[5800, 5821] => -1.6 angstrom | 8.88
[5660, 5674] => 0.7 angstrom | 8.11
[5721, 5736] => -1.1 angstrom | 9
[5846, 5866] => -0.9 angstrom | 8.56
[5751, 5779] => -3.3 angstrom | 9.31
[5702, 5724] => -0.3 angstrom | 8.57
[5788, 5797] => -0.1 angstrom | 8.34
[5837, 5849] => -0.8 angstrom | 8.72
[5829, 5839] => -0.9 angstrom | 8.97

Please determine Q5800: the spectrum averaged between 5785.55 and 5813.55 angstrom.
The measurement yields 8.58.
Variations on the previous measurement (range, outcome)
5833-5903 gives 8.53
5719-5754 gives 8.92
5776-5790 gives 8.29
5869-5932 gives 8.38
